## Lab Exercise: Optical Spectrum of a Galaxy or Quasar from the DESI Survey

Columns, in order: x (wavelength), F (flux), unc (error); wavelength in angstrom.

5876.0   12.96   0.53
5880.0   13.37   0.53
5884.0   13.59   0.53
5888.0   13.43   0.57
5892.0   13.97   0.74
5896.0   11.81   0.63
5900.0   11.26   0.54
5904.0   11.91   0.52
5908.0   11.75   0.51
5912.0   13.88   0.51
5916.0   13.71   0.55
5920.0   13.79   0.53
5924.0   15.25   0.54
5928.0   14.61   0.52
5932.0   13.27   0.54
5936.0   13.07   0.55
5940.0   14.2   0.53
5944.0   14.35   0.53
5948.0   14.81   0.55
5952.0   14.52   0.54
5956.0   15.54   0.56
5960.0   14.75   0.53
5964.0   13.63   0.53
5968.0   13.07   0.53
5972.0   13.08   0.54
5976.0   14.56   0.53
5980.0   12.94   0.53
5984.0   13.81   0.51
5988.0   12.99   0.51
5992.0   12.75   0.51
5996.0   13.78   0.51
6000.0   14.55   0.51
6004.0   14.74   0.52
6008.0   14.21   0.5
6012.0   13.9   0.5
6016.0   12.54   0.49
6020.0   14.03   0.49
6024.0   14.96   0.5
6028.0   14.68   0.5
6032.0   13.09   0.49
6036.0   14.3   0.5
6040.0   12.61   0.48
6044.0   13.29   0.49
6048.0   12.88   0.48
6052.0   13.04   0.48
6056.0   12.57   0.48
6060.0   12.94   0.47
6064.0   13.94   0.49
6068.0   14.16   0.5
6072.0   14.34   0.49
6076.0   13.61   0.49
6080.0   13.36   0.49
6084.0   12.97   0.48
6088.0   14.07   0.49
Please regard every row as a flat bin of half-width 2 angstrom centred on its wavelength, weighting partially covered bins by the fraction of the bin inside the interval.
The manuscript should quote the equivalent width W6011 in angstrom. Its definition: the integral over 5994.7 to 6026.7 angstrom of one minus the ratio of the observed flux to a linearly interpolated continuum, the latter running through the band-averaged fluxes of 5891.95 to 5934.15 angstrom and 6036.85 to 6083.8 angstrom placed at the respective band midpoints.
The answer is -2.0 angstrom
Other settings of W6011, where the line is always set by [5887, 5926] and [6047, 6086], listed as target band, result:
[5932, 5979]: -3.3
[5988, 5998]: 0.0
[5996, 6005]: -0.8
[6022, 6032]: -0.9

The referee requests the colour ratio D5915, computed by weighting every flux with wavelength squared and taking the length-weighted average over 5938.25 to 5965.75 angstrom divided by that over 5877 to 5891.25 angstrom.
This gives 1.1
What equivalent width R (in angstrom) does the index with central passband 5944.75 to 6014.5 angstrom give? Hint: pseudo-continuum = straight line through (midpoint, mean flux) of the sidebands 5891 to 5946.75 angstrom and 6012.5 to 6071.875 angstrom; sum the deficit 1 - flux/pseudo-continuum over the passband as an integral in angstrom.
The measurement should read -2.8 angstrom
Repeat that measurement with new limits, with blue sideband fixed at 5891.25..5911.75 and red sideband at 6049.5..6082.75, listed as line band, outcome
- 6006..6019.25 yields -0.6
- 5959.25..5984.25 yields -1.8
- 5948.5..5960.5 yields -2.2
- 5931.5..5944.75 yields -1.3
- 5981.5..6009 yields -1.9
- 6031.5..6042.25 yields -0.1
